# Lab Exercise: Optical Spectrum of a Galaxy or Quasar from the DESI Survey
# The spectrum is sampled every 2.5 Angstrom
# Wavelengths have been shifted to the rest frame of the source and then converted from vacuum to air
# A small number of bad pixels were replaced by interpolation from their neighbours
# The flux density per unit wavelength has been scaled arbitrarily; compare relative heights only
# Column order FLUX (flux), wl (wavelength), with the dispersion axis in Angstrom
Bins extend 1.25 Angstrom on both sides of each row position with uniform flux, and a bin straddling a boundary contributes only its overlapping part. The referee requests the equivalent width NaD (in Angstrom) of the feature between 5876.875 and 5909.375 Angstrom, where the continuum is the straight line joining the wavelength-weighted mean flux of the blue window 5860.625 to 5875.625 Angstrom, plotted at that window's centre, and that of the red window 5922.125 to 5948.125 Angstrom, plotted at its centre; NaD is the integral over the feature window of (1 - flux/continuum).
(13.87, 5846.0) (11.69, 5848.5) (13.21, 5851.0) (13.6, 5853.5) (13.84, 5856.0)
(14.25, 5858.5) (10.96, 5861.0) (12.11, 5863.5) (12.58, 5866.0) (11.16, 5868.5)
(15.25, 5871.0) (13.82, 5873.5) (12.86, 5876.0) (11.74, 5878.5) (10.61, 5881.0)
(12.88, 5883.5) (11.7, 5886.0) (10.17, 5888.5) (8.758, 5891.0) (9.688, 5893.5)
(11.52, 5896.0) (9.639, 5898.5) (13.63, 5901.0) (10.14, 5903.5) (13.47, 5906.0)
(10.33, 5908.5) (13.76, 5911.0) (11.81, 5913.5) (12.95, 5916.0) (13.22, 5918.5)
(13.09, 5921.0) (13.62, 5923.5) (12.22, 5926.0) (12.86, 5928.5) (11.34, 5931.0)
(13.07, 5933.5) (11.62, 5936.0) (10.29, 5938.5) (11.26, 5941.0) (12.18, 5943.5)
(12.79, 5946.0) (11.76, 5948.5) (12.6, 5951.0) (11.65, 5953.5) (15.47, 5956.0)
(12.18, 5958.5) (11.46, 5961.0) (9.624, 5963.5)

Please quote 3.6 Angstrom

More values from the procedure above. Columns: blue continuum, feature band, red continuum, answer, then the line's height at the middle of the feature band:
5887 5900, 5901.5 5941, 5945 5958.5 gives -3.20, 11.4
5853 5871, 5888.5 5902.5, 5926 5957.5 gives 2.18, 12.6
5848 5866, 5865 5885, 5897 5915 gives -0.21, 12.5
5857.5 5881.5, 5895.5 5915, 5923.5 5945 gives 0.68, 12.2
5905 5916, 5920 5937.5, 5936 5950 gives -0.76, 12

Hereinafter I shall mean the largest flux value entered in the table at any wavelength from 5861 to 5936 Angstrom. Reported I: 15.25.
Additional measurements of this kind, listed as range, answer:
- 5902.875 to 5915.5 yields 13.76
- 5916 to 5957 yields 15.47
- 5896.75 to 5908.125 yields 13.63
